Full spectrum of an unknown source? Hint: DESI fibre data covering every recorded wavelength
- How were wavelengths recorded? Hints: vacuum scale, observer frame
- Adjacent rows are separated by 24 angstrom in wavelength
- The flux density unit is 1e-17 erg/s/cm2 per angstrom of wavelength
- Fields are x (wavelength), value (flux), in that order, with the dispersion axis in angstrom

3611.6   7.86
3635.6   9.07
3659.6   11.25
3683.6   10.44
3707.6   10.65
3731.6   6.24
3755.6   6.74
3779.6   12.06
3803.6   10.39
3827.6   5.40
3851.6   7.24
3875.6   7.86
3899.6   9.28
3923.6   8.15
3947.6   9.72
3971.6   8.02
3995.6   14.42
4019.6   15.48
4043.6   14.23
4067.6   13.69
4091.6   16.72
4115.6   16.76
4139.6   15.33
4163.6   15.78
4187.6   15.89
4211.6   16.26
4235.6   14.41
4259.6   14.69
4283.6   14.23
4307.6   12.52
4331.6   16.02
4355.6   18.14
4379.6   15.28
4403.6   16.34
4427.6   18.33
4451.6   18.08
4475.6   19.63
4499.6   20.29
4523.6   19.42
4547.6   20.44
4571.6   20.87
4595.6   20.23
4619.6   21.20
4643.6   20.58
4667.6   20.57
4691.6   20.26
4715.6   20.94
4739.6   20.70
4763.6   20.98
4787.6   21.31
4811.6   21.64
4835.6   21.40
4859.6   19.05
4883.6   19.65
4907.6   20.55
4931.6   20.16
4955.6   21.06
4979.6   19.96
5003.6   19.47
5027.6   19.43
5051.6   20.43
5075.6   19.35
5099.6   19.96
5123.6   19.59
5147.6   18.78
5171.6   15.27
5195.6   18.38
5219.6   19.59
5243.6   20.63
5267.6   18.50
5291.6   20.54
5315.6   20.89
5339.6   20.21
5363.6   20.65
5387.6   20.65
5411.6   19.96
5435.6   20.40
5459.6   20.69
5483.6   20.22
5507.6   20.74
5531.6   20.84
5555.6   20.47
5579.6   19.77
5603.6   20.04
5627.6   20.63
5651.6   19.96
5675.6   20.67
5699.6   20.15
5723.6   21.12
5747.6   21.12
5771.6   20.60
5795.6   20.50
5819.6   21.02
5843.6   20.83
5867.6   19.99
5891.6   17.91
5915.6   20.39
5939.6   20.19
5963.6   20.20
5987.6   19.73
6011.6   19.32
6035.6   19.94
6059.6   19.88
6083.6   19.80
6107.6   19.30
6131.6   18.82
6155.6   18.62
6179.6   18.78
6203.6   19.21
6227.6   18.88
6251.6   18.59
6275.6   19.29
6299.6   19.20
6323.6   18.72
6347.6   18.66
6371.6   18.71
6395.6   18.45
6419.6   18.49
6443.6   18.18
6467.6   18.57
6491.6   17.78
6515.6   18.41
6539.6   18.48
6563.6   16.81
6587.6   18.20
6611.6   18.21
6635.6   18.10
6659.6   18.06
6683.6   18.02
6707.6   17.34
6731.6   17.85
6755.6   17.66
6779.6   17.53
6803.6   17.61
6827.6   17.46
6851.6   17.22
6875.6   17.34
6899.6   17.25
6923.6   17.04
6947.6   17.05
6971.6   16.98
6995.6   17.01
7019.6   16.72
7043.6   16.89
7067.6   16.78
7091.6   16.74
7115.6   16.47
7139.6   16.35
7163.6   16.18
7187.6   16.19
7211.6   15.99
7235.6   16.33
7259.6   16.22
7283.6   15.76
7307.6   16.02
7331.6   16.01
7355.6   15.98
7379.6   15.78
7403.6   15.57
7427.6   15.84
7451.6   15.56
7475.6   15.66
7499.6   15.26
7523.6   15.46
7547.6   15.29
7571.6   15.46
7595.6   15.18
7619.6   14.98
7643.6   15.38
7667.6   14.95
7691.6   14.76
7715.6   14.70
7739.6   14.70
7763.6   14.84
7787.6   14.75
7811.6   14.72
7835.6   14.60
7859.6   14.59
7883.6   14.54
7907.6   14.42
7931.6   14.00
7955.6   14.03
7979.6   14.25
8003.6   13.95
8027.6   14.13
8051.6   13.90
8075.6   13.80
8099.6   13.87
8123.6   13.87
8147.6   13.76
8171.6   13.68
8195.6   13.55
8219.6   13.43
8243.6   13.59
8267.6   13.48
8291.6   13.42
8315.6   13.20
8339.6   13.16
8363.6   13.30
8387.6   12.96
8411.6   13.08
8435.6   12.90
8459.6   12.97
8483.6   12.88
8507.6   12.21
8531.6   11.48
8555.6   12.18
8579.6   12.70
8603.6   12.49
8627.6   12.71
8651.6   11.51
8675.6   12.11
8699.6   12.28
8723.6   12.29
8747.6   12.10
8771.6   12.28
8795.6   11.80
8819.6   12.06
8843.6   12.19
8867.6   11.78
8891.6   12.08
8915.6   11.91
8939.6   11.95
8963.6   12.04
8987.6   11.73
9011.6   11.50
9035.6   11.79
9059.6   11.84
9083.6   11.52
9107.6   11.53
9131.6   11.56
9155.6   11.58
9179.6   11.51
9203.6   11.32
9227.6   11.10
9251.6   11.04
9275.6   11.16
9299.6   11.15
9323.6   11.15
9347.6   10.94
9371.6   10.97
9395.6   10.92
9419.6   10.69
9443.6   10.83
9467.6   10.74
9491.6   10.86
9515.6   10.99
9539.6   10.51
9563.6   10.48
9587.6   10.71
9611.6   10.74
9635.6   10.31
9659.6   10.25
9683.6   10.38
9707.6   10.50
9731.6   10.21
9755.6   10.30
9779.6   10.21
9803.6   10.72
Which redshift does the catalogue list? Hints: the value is 0.00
